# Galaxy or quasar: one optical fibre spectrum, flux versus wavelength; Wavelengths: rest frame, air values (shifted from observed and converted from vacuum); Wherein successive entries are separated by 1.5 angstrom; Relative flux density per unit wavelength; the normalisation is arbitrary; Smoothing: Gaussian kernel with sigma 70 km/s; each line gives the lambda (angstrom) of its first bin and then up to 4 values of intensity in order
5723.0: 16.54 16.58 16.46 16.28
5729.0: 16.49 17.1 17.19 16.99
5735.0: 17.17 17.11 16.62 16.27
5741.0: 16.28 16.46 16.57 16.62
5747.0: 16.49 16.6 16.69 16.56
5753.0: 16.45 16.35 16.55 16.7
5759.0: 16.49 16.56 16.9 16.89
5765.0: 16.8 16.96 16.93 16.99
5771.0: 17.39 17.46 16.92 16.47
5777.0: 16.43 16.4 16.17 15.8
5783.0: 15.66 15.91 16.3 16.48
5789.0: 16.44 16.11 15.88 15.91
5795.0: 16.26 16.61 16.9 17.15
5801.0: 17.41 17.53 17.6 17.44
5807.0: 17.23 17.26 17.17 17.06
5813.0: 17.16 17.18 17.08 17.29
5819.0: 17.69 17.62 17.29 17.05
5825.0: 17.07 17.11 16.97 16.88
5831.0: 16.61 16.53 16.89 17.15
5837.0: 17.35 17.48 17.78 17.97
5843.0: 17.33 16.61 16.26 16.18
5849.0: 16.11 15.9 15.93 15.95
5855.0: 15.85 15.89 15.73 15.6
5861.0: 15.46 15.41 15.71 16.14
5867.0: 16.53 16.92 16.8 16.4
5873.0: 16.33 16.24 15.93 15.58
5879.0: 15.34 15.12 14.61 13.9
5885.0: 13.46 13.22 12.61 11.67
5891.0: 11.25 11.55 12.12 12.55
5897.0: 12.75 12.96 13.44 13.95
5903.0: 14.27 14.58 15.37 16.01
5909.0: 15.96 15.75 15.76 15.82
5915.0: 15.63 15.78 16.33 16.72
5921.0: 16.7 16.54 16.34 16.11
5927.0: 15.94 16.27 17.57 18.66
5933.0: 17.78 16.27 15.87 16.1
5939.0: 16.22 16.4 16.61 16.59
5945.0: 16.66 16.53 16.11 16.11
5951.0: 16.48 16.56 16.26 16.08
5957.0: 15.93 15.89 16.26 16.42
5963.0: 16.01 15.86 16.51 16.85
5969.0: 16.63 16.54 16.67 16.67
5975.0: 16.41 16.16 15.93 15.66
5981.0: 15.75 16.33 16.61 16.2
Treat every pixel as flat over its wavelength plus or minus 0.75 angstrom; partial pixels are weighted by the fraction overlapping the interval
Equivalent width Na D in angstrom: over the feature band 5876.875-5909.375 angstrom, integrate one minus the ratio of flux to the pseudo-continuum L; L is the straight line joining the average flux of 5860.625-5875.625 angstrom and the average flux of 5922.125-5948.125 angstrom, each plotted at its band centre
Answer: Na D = 5.26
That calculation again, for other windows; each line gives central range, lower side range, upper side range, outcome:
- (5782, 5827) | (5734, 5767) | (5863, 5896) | -3.21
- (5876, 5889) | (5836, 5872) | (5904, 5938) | 1.64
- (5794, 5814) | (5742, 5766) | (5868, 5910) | -1.73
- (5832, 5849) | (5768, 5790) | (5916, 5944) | -0.50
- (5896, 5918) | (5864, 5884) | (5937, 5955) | 1.66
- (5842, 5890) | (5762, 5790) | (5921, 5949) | 2.98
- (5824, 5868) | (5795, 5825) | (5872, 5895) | -2.51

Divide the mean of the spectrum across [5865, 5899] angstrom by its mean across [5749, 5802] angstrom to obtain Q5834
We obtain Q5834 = 0.87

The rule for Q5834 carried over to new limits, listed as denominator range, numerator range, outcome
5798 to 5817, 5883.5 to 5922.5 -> 0.83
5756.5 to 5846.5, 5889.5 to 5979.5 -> 0.93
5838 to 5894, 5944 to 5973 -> 1.06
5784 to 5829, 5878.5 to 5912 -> 0.81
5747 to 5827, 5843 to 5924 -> 0.90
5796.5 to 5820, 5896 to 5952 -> 0.92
